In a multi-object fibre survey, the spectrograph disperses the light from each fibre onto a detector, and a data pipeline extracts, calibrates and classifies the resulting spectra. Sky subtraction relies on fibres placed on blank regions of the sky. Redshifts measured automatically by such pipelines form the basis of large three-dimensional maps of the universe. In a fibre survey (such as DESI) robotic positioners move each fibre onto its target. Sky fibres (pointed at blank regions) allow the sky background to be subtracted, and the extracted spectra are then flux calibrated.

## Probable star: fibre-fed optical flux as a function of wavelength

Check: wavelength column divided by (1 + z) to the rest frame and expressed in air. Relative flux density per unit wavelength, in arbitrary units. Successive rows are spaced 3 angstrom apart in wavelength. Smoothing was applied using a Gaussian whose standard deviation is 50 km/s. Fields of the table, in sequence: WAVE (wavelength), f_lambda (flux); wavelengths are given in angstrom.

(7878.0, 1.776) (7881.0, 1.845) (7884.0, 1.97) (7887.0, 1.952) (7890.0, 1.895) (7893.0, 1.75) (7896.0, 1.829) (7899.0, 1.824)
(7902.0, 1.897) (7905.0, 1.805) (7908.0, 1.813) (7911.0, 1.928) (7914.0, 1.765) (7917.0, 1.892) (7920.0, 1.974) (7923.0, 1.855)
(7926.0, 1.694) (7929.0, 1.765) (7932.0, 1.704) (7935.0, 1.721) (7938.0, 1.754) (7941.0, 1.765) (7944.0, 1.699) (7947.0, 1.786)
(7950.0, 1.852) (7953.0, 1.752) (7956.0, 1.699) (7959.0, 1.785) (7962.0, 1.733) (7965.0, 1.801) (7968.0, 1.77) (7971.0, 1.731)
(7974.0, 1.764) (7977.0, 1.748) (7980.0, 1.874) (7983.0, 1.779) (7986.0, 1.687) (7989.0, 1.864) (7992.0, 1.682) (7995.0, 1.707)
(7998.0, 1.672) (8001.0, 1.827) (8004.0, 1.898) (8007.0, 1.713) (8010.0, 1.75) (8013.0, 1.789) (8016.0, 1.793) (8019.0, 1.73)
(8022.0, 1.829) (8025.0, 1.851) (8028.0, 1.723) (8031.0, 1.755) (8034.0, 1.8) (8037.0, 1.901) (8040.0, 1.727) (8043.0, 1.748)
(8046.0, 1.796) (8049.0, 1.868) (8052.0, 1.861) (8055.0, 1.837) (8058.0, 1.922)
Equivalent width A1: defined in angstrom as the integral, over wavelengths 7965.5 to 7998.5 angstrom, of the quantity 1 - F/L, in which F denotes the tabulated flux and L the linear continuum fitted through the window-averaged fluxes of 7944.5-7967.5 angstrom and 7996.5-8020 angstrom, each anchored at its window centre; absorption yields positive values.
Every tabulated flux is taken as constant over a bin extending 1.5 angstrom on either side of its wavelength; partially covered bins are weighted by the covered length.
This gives 0.27 angstrom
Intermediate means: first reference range 1.77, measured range 1.76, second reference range 1.77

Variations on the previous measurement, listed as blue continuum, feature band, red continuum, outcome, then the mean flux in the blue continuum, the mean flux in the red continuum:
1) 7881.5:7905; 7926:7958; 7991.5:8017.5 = 1.3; 1.87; 1.76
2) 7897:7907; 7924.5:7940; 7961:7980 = 0.7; 1.84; 1.77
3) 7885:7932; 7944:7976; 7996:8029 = 0.8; 1.84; 1.78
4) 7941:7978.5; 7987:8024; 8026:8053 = 0.2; 1.76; 1.8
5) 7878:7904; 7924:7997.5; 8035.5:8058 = 3.7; 1.86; 1.83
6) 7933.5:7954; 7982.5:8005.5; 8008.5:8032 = 0.1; 1.76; 1.78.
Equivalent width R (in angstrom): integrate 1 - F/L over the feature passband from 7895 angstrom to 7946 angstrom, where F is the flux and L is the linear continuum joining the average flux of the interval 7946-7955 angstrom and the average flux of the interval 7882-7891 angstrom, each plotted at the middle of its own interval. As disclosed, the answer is 1.5 angstrom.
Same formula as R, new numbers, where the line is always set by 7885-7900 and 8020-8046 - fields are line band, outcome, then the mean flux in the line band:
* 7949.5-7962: 0.4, 1.76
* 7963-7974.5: 0.3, 1.77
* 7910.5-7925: -0.2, 1.87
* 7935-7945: 0.5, 1.74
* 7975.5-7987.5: 0.3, 1.77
